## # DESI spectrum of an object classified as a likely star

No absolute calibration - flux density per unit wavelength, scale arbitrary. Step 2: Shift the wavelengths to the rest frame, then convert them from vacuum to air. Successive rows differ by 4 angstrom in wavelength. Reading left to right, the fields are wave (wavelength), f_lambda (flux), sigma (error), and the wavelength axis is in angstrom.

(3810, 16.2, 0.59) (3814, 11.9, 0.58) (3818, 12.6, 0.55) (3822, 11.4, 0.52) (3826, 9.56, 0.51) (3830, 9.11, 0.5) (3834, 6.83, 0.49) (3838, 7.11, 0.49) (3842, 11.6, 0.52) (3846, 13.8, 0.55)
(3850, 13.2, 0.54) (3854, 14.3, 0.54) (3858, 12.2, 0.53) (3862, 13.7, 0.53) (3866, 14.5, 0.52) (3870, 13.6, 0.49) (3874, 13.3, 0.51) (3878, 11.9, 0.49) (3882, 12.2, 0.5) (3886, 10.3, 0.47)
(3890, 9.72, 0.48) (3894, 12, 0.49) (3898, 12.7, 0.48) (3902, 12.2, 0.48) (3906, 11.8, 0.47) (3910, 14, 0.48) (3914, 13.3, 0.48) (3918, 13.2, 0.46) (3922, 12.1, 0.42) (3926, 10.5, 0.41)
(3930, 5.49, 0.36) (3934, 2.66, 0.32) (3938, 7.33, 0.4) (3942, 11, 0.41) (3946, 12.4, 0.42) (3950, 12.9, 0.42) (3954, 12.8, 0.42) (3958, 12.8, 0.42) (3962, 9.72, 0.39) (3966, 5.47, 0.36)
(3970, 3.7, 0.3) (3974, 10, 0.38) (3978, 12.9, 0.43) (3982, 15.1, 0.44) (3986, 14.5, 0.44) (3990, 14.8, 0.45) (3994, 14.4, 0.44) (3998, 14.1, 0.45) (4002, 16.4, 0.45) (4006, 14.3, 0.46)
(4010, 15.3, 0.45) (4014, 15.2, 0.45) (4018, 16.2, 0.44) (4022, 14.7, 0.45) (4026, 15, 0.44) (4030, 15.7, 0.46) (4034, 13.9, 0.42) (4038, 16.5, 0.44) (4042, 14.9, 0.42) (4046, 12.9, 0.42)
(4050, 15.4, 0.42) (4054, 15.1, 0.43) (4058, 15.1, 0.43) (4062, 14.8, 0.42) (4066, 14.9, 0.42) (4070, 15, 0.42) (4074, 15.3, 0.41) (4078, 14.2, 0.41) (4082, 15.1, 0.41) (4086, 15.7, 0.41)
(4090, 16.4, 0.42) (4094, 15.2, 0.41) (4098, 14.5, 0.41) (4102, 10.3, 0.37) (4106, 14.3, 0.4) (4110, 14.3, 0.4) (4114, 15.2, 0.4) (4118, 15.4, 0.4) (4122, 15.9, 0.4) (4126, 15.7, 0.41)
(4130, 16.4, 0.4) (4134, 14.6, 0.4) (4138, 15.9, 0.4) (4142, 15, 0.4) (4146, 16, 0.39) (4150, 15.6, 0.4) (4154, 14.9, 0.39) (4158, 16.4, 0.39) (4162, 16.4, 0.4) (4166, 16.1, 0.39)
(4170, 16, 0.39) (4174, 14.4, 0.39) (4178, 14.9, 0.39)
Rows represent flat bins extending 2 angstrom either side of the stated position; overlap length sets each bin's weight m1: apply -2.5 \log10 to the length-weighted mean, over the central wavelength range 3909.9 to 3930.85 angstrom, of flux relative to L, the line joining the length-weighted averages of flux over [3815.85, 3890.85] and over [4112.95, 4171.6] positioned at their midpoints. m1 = 0.095 mag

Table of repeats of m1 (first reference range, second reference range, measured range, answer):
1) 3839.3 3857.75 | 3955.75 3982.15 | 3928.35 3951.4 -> 0.20 mag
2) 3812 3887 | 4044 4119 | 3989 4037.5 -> -0.09 mag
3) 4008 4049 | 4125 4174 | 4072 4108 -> 0.06 mag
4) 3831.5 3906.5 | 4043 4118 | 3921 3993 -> 0.25 mag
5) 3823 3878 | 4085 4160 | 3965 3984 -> 0.35 mag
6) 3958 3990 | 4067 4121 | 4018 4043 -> -0.21 mag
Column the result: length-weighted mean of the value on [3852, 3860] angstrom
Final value 13.2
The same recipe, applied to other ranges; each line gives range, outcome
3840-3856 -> 13.2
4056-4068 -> 14.9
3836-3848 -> 10.8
